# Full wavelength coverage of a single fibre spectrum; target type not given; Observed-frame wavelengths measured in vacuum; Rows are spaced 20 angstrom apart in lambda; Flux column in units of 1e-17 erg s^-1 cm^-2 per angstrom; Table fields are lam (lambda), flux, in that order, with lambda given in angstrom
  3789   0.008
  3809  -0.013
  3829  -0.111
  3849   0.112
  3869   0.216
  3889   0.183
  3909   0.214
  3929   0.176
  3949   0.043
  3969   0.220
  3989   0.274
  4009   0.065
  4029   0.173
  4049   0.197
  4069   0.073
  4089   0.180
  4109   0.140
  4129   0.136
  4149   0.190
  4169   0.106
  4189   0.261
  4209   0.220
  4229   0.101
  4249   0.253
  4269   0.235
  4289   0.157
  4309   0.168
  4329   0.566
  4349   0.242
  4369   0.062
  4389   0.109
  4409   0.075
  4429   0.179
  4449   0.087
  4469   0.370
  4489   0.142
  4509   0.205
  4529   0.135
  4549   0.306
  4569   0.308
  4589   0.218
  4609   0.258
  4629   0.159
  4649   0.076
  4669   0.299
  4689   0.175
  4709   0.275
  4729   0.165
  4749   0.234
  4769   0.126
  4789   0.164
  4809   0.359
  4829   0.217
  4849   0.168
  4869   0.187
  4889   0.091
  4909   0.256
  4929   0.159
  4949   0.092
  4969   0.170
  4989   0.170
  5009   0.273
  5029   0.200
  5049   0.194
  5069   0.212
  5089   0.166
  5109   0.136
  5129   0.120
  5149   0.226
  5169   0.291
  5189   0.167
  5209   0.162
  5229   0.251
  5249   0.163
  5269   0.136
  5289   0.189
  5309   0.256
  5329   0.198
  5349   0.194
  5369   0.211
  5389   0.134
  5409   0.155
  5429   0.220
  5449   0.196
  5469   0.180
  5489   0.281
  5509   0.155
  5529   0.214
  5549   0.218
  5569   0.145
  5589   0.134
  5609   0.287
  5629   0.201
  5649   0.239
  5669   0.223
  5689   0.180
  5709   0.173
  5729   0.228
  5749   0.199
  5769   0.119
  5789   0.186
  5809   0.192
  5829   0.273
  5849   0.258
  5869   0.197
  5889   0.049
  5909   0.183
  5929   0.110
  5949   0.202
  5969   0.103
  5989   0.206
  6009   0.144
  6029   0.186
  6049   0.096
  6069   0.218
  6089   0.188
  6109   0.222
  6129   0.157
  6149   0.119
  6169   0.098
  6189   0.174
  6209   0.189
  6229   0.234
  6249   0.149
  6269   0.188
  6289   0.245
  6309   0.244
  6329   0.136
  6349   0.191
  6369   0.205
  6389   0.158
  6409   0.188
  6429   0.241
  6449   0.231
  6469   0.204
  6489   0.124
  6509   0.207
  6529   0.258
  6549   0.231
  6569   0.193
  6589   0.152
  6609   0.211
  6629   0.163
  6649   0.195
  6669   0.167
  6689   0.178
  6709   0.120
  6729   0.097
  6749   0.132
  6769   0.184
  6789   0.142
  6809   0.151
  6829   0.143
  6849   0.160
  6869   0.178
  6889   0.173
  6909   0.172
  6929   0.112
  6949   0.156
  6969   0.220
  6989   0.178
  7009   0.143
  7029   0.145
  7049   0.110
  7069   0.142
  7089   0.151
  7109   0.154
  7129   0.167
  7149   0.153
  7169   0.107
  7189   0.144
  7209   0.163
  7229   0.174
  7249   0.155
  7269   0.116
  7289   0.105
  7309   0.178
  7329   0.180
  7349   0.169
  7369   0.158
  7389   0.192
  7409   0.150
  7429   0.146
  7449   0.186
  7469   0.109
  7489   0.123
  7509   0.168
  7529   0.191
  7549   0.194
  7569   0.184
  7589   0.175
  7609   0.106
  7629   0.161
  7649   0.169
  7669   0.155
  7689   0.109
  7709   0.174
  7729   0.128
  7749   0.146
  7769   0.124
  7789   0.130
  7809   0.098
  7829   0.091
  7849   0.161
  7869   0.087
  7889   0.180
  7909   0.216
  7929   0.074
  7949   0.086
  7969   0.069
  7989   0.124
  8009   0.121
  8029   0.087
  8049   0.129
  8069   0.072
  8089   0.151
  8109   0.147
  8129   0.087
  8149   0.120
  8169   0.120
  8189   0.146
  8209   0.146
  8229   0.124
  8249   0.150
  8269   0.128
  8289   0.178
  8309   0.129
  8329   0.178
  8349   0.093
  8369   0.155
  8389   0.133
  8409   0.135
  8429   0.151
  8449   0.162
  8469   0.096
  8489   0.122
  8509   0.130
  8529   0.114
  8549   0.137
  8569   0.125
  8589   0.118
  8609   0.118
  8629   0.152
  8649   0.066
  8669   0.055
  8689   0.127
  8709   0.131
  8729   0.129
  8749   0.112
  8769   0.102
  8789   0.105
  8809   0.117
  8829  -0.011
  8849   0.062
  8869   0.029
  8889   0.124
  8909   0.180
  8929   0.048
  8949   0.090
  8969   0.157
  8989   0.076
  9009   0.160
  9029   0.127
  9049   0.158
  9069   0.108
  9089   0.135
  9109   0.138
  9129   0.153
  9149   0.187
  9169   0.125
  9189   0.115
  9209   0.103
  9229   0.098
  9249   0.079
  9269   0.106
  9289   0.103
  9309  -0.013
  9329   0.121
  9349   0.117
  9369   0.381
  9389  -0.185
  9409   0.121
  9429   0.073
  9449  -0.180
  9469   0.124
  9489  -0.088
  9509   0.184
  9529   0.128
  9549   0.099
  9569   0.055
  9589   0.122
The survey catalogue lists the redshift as 0.121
